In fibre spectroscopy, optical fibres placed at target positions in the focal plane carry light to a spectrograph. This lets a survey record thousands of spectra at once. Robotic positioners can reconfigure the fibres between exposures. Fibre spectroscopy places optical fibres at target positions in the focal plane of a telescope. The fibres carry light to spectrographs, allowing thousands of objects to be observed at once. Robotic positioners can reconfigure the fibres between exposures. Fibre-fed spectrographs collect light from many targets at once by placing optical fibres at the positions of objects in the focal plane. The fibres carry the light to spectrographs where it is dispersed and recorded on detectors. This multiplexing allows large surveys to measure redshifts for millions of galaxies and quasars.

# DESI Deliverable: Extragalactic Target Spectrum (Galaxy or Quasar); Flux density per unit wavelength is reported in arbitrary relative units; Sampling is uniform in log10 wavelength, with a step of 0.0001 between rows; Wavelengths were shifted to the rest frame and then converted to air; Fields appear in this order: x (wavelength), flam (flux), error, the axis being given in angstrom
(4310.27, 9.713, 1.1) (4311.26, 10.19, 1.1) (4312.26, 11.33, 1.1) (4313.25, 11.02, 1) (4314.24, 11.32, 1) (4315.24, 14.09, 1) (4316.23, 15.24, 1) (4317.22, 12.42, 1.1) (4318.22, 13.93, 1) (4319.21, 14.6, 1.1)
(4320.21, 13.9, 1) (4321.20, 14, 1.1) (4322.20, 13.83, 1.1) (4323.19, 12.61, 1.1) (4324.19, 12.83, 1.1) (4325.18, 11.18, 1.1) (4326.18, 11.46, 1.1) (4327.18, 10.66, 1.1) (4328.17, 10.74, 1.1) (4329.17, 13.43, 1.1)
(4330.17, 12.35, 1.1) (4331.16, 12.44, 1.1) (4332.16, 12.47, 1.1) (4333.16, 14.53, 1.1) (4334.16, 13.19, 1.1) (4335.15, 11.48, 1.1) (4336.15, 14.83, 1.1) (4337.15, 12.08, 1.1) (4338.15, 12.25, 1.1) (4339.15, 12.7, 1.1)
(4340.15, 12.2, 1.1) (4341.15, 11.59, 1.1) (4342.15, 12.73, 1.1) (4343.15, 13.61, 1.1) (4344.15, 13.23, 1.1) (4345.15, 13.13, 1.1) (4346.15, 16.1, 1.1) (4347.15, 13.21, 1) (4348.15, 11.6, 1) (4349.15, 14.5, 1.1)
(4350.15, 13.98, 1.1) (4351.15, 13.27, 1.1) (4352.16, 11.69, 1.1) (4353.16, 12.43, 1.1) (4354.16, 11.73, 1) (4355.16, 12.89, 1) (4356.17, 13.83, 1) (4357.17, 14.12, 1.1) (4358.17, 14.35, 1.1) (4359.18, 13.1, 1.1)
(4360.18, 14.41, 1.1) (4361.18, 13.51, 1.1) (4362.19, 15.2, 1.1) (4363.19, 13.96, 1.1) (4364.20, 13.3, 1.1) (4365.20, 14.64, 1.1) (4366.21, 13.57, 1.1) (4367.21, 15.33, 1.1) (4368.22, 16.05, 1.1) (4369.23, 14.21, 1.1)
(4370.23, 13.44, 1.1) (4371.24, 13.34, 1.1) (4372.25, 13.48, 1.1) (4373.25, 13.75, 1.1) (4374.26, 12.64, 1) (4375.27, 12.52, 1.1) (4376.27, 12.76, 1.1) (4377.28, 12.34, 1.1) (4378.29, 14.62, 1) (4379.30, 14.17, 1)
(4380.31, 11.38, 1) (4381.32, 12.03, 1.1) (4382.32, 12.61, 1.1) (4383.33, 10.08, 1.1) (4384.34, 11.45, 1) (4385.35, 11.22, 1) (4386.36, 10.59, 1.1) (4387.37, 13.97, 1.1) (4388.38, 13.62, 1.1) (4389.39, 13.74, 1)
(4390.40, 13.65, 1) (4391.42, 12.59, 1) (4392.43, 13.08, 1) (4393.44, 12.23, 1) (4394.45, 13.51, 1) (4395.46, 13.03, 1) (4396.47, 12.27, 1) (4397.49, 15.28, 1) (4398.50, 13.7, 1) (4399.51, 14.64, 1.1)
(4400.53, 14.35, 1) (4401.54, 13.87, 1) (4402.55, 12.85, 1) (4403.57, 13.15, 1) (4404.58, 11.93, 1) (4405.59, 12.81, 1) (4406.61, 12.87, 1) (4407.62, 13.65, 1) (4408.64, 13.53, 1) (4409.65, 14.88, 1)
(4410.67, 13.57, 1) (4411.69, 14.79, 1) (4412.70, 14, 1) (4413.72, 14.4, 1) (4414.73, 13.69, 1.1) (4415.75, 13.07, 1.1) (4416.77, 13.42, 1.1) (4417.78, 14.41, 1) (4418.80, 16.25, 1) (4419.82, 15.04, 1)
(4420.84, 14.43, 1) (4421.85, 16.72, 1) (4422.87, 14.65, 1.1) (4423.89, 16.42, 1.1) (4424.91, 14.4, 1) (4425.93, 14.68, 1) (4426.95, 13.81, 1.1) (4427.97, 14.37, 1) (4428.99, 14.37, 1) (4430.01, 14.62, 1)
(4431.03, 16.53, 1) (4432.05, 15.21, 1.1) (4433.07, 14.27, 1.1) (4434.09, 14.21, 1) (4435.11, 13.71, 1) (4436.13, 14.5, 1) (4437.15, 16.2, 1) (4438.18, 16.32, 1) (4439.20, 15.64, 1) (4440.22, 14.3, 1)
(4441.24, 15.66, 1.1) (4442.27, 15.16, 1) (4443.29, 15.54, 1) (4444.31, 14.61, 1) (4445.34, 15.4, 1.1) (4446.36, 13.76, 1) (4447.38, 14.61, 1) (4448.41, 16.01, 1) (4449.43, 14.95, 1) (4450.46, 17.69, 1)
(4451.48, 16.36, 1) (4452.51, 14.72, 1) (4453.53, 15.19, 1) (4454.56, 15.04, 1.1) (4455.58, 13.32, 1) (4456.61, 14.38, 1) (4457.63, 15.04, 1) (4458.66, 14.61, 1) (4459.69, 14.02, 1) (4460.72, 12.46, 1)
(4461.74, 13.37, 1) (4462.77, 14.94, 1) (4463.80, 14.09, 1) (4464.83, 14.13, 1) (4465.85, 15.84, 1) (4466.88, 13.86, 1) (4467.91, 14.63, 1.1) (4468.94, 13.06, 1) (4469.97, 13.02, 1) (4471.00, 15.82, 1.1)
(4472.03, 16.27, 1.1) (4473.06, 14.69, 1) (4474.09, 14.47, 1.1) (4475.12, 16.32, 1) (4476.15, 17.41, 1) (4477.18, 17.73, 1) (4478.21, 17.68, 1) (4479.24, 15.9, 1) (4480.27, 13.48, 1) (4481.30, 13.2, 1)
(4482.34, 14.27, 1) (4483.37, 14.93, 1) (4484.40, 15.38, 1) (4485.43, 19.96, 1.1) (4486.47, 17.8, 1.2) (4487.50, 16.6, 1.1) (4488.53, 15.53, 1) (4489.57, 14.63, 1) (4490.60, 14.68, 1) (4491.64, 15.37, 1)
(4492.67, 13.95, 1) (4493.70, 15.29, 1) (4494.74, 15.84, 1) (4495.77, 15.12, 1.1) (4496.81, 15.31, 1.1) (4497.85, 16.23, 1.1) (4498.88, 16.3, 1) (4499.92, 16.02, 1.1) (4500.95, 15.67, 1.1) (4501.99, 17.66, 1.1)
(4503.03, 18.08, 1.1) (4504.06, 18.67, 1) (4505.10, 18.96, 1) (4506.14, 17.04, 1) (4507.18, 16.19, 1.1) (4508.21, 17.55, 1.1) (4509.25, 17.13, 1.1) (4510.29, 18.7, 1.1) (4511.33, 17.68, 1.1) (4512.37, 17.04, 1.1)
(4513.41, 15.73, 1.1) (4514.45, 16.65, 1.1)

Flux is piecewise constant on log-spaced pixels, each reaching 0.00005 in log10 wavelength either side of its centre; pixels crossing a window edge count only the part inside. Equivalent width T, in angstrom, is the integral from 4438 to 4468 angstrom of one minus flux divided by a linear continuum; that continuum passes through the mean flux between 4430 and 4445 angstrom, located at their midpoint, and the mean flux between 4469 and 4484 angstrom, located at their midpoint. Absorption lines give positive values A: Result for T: 0.69 angstrom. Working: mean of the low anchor 15.1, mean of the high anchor 15.3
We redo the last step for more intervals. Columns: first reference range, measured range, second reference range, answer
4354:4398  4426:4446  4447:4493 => -0.7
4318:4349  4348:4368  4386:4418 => -0.8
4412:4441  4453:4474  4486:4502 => 1.2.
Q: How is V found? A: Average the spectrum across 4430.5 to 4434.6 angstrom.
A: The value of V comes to 15.1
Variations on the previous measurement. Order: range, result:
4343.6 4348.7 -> 13.5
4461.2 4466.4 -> 14.5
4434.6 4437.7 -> 14.8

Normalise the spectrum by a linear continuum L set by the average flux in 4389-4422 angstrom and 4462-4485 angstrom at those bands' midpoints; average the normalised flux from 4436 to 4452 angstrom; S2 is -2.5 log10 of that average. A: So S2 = -0.07 mag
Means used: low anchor 13.8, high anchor 15.1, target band 15.4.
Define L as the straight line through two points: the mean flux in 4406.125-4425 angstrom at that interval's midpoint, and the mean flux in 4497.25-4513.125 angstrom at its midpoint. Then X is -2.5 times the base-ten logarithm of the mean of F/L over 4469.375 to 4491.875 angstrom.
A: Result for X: 0.05 mag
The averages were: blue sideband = 14.4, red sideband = 17.2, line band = 15.7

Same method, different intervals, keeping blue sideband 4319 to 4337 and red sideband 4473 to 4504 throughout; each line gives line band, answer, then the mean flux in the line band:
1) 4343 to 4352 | -0.03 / 13.6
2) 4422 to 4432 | -0.02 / 14.9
